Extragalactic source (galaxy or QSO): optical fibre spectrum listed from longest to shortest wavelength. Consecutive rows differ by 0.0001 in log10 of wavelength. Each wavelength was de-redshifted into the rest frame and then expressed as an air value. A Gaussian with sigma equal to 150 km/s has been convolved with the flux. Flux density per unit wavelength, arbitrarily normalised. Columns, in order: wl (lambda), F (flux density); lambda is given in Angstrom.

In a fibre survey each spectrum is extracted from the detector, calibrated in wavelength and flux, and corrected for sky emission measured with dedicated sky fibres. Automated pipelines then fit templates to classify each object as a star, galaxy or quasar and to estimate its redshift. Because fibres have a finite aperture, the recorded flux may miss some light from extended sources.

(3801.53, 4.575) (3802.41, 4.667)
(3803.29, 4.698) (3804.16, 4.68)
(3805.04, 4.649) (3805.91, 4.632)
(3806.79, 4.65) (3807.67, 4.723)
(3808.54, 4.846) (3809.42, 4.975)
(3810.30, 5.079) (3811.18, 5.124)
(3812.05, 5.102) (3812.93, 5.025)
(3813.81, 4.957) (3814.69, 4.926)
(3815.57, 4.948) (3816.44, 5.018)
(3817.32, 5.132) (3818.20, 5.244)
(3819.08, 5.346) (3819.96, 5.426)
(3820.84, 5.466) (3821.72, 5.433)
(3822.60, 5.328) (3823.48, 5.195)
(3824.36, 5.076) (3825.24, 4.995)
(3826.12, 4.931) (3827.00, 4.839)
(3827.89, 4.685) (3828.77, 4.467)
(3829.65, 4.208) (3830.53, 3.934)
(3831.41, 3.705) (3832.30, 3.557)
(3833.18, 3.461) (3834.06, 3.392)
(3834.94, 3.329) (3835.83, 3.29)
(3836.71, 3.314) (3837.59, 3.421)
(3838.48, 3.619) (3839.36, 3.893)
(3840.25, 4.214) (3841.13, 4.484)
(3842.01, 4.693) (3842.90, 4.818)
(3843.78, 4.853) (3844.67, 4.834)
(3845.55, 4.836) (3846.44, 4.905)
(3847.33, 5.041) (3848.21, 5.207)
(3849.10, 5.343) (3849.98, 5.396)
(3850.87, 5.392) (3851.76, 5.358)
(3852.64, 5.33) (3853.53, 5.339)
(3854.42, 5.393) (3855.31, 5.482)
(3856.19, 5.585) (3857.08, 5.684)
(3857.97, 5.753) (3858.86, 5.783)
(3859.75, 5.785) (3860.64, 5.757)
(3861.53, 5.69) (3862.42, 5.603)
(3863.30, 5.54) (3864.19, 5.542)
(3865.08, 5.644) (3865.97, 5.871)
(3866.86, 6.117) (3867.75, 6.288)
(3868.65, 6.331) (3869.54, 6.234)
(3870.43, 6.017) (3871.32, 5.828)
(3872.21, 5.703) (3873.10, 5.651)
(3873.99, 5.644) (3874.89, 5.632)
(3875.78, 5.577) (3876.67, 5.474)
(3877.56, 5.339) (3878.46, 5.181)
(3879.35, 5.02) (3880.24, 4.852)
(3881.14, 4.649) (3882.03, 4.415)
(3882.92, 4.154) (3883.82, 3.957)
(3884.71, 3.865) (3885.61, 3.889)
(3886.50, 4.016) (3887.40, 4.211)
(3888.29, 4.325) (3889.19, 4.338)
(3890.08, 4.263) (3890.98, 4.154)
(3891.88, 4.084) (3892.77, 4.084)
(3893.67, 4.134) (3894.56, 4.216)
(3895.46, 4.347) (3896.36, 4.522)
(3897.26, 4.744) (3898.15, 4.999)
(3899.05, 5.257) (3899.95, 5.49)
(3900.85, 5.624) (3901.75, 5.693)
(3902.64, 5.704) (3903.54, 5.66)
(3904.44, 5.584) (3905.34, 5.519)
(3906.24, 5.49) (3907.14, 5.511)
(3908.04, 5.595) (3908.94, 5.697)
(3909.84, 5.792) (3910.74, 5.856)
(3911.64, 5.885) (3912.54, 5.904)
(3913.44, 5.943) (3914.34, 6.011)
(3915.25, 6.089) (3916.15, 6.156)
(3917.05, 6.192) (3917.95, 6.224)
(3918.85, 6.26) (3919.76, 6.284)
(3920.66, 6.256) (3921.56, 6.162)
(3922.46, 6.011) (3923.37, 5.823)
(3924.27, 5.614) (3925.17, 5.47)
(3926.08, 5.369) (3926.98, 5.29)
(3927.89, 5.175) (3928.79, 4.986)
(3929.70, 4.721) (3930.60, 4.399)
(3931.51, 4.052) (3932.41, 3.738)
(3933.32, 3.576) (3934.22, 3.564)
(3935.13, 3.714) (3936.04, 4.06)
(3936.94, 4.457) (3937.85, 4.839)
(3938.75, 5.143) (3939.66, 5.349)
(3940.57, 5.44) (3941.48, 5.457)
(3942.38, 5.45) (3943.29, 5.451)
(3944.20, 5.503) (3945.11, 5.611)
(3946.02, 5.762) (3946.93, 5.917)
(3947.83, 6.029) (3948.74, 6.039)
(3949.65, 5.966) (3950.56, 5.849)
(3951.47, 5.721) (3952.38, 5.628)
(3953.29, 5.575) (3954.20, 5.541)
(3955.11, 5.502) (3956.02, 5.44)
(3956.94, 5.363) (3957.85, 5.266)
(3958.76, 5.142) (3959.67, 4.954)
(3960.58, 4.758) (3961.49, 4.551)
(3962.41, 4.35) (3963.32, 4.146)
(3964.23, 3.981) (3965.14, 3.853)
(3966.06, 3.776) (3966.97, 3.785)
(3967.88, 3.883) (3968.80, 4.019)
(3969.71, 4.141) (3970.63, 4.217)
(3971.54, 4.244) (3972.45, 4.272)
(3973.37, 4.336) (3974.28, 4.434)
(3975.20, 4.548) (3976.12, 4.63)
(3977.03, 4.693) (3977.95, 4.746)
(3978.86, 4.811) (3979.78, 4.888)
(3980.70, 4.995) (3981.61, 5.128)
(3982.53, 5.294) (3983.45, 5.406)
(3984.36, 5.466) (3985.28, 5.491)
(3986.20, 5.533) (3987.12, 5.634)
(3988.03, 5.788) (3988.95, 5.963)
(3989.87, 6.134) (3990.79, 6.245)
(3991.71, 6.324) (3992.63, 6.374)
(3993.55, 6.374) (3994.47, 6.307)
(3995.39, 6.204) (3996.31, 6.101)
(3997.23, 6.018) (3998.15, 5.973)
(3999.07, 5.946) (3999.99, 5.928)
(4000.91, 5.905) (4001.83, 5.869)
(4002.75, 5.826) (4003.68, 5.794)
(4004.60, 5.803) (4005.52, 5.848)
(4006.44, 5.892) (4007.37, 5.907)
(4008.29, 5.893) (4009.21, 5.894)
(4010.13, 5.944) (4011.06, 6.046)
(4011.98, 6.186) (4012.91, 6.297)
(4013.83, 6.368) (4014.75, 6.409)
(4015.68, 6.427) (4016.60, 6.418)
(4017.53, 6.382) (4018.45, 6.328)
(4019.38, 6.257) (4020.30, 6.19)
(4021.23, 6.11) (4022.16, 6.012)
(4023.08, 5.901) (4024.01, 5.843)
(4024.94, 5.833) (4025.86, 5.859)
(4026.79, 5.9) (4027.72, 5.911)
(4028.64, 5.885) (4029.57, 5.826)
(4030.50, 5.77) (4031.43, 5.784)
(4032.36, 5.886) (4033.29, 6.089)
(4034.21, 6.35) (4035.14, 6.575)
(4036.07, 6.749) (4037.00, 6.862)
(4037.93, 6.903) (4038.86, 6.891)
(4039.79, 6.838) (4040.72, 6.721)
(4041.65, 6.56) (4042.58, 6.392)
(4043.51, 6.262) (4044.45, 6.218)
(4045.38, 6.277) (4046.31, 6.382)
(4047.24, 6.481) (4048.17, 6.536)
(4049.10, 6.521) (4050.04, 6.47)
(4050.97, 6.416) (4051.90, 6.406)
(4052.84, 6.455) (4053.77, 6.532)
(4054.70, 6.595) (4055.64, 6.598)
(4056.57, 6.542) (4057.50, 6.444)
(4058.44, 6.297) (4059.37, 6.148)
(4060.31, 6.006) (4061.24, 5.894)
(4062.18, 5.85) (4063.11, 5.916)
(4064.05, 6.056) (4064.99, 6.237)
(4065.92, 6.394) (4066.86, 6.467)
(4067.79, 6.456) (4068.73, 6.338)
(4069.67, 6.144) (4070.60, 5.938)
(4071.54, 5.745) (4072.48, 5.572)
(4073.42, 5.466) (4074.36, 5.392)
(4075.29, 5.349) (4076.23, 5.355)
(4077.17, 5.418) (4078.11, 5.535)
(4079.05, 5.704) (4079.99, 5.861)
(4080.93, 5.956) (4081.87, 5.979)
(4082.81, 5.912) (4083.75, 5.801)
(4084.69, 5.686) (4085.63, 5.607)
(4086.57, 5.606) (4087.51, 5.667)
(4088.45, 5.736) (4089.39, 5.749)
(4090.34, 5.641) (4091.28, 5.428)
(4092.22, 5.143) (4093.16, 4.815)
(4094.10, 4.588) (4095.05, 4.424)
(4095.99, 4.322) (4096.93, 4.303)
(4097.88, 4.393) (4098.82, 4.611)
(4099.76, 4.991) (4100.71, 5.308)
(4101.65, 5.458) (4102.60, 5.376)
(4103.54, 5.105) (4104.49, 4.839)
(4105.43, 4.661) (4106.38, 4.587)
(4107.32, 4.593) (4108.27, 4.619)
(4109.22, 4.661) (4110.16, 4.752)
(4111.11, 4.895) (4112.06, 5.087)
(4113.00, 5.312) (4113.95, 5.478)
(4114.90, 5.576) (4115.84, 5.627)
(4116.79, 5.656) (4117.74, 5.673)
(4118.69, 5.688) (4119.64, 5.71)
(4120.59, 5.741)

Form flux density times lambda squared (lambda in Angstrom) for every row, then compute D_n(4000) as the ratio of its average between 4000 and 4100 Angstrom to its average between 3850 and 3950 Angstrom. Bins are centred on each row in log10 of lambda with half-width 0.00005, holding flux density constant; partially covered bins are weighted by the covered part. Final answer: 1.22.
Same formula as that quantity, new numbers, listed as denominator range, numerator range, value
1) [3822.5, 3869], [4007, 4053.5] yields 1.40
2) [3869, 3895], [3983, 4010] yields 1.31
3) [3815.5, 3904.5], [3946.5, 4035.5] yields 1.20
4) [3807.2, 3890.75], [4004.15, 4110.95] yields 1.31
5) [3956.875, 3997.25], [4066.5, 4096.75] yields 1.17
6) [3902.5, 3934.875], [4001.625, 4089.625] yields 1.19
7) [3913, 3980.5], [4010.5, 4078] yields 1.29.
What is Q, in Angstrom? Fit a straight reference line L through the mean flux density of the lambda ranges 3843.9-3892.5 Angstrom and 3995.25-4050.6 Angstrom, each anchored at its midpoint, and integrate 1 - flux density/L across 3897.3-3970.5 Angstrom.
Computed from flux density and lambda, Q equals 4.7 Angstrom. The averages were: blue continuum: 5.2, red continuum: 6.18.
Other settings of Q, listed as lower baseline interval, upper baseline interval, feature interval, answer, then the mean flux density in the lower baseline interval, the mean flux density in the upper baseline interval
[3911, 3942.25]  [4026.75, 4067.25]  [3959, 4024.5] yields 4.7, 5.29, 6.33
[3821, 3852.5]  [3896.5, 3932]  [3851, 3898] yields -1.0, 4.52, 5.59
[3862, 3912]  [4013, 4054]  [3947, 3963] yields 0.8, 5.16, 6.3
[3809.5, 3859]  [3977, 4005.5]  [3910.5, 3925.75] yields -2.1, 4.79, 5.73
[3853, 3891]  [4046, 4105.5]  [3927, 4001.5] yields 4.9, 5.26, 5.74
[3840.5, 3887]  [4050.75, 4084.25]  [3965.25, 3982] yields 3.8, 5.28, 6.03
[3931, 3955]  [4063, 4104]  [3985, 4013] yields -3.7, 5.14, 5.52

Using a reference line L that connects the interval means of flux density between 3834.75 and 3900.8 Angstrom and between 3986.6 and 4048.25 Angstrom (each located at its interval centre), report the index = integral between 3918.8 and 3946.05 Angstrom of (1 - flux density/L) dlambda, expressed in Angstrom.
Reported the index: 1.9 Angstrom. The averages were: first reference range 4.97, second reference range 6.16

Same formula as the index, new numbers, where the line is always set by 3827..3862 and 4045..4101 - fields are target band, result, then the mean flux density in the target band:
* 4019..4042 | -2.6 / 6.22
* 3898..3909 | -1.2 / 5.53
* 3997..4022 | -2.6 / 6.07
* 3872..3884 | -0.6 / 5.1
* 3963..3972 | 2.2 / 4.01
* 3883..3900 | 2.1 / 4.33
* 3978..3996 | -1.0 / 5.69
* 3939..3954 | -1.4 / 5.66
